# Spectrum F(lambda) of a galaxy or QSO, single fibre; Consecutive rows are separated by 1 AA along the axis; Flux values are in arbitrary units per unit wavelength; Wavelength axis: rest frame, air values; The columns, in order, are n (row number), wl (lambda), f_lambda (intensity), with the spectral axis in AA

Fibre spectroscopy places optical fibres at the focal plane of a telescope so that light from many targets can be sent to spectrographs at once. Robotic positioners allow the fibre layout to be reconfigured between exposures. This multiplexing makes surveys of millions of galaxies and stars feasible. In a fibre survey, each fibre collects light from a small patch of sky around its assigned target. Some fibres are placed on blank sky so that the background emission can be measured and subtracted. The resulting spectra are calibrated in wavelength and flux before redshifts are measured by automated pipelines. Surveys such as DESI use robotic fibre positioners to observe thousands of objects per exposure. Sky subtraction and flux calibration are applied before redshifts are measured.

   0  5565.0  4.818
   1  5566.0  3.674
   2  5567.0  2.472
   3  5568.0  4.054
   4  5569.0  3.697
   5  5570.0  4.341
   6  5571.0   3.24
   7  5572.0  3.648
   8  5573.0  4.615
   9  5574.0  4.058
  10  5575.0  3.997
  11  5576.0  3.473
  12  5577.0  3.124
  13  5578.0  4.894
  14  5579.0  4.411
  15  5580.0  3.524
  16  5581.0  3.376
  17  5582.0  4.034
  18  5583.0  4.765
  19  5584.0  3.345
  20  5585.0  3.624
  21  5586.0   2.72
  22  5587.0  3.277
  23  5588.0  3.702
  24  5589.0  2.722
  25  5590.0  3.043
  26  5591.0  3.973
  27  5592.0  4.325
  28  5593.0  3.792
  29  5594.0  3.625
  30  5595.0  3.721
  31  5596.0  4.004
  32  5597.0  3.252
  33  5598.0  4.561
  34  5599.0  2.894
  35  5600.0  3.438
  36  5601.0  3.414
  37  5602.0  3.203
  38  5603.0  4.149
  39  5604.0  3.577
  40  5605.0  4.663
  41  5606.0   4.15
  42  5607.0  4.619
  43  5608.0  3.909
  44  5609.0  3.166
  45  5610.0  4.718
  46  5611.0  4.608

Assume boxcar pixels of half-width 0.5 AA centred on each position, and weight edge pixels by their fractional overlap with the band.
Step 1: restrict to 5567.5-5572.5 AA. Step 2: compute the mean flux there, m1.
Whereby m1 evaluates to 3.8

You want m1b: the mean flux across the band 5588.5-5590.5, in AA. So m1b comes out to 2.88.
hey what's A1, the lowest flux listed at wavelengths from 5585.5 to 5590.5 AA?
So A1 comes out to 2.72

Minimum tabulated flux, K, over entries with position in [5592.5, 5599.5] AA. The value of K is 2.894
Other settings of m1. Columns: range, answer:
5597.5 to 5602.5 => 3.5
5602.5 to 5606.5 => 4.13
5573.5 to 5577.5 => 3.66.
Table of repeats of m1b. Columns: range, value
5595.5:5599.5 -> 3.68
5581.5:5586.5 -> 3.7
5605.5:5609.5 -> 3.96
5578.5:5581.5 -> 3.77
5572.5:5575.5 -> 4.22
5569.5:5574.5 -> 3.98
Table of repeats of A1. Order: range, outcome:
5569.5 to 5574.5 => 3.24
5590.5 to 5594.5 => 3.625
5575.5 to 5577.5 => 3.124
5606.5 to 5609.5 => 3.166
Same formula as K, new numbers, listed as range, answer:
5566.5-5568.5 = 2.472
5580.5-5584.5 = 3.345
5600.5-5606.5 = 3.203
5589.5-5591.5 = 3.043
